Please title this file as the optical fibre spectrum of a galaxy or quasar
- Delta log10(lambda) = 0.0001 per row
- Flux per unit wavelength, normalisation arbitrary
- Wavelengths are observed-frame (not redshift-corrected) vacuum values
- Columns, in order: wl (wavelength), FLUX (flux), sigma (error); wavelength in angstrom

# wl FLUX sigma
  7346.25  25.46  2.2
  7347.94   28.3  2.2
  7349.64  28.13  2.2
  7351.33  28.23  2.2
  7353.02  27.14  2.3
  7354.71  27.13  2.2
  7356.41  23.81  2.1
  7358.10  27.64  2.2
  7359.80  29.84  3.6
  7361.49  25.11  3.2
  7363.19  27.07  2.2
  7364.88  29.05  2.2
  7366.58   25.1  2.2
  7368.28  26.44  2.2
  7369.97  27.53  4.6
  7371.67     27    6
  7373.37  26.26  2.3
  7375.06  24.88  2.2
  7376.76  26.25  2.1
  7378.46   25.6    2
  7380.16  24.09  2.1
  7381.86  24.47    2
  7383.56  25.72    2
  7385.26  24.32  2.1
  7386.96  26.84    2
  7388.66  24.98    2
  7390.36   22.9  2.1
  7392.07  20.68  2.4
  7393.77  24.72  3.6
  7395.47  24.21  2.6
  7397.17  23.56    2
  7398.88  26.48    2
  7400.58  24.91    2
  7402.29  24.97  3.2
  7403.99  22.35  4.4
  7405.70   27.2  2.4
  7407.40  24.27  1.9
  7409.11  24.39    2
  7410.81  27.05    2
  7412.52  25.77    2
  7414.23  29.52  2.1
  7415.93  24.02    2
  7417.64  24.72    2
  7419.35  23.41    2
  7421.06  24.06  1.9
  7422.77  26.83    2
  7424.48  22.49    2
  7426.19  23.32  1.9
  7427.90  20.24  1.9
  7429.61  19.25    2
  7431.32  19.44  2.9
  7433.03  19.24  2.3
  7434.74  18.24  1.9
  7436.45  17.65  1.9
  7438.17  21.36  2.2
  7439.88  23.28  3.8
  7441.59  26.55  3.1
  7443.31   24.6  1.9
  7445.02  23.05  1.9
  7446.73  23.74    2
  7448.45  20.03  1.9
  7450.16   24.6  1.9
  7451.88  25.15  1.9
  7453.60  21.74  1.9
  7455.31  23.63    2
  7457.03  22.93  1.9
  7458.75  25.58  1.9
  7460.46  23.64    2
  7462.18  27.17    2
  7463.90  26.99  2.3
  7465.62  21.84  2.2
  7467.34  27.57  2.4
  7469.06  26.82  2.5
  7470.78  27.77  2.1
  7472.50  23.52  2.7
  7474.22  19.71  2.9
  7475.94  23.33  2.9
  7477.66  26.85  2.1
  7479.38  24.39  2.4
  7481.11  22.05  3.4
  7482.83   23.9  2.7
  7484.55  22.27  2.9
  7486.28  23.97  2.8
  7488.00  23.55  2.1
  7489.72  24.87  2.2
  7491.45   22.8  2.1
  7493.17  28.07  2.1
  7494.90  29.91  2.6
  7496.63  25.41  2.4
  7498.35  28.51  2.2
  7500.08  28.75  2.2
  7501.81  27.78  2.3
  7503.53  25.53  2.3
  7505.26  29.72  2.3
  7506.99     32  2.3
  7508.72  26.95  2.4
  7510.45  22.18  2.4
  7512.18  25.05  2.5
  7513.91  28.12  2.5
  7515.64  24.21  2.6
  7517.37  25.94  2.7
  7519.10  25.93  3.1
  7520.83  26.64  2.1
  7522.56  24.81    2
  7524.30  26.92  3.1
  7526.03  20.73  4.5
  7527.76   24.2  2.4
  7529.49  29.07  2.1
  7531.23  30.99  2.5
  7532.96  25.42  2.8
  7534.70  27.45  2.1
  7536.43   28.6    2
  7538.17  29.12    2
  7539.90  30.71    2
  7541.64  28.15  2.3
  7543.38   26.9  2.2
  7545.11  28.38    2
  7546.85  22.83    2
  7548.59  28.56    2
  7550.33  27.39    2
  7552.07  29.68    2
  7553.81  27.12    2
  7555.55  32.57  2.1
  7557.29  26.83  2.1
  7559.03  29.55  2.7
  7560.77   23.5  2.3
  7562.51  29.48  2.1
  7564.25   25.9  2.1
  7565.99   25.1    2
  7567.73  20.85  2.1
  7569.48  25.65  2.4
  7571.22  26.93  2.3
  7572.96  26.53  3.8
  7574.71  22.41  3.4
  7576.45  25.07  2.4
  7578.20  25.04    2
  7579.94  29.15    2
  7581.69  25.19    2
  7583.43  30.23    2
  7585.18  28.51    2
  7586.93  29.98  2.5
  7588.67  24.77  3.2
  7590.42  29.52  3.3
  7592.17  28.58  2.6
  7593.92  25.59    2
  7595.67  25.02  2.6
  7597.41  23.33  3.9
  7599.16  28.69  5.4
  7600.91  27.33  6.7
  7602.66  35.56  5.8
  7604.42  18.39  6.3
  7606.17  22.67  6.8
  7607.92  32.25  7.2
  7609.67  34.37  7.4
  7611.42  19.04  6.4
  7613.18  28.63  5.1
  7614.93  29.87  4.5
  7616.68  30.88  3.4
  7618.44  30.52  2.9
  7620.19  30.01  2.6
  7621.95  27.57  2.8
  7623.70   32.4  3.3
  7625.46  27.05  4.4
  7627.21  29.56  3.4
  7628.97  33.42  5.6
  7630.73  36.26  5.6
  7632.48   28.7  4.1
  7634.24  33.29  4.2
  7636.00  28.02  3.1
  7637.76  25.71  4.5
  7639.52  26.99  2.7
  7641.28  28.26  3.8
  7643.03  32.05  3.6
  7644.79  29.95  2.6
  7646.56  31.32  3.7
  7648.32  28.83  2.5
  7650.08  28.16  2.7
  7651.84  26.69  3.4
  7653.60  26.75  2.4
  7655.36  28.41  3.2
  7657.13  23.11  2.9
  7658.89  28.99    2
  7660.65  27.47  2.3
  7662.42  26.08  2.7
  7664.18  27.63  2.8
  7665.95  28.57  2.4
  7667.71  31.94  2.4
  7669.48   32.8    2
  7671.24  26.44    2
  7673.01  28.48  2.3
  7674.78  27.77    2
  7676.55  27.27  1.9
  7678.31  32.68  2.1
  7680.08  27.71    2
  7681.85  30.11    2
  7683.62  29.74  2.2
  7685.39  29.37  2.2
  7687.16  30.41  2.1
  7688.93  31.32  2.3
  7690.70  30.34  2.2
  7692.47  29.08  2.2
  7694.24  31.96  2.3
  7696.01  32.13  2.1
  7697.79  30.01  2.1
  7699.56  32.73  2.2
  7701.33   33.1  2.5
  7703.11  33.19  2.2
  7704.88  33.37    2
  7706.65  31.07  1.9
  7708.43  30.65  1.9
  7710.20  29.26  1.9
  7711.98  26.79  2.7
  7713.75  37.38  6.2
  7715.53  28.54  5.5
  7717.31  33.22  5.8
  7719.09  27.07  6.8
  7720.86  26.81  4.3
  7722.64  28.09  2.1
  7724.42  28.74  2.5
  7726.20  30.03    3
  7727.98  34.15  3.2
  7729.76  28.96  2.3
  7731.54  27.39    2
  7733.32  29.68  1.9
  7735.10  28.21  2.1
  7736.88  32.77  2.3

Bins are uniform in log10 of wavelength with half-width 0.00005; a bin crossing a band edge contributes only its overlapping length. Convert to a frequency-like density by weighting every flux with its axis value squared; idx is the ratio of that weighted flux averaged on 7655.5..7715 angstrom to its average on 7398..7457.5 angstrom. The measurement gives 1.37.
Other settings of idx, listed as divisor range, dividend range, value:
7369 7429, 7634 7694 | 1.25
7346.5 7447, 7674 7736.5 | 1.33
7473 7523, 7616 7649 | 1.21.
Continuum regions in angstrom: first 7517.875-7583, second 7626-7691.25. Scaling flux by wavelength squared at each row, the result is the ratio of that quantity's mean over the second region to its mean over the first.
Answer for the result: 1.12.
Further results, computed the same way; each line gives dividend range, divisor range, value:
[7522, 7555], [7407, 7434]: 1.19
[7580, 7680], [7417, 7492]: 1.28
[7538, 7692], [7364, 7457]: 1.24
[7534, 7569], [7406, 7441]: 1.23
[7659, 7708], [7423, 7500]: 1.34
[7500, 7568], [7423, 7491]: 1.19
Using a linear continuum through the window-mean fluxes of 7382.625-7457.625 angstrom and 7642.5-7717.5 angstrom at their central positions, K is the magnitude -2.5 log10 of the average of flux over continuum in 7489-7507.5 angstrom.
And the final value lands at -0.08 mag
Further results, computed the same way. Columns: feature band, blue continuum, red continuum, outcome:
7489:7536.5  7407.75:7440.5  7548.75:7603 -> -0.06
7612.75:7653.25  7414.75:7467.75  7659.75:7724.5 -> -0.05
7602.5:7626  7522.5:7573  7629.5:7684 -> 0.00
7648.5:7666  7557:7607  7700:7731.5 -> 0.06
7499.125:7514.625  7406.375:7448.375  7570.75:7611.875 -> -0.10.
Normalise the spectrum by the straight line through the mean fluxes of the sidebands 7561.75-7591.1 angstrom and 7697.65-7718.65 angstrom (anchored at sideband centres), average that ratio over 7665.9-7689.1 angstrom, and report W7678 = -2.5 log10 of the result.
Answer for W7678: 0.03 mag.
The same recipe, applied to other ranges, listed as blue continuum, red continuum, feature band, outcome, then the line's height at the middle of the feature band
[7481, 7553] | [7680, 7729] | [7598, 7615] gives 0.04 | 28.5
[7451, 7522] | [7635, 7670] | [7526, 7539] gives -0.04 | 26.2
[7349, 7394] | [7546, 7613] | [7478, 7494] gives 0.10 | 26.4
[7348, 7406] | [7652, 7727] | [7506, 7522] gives 0.05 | 27.5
